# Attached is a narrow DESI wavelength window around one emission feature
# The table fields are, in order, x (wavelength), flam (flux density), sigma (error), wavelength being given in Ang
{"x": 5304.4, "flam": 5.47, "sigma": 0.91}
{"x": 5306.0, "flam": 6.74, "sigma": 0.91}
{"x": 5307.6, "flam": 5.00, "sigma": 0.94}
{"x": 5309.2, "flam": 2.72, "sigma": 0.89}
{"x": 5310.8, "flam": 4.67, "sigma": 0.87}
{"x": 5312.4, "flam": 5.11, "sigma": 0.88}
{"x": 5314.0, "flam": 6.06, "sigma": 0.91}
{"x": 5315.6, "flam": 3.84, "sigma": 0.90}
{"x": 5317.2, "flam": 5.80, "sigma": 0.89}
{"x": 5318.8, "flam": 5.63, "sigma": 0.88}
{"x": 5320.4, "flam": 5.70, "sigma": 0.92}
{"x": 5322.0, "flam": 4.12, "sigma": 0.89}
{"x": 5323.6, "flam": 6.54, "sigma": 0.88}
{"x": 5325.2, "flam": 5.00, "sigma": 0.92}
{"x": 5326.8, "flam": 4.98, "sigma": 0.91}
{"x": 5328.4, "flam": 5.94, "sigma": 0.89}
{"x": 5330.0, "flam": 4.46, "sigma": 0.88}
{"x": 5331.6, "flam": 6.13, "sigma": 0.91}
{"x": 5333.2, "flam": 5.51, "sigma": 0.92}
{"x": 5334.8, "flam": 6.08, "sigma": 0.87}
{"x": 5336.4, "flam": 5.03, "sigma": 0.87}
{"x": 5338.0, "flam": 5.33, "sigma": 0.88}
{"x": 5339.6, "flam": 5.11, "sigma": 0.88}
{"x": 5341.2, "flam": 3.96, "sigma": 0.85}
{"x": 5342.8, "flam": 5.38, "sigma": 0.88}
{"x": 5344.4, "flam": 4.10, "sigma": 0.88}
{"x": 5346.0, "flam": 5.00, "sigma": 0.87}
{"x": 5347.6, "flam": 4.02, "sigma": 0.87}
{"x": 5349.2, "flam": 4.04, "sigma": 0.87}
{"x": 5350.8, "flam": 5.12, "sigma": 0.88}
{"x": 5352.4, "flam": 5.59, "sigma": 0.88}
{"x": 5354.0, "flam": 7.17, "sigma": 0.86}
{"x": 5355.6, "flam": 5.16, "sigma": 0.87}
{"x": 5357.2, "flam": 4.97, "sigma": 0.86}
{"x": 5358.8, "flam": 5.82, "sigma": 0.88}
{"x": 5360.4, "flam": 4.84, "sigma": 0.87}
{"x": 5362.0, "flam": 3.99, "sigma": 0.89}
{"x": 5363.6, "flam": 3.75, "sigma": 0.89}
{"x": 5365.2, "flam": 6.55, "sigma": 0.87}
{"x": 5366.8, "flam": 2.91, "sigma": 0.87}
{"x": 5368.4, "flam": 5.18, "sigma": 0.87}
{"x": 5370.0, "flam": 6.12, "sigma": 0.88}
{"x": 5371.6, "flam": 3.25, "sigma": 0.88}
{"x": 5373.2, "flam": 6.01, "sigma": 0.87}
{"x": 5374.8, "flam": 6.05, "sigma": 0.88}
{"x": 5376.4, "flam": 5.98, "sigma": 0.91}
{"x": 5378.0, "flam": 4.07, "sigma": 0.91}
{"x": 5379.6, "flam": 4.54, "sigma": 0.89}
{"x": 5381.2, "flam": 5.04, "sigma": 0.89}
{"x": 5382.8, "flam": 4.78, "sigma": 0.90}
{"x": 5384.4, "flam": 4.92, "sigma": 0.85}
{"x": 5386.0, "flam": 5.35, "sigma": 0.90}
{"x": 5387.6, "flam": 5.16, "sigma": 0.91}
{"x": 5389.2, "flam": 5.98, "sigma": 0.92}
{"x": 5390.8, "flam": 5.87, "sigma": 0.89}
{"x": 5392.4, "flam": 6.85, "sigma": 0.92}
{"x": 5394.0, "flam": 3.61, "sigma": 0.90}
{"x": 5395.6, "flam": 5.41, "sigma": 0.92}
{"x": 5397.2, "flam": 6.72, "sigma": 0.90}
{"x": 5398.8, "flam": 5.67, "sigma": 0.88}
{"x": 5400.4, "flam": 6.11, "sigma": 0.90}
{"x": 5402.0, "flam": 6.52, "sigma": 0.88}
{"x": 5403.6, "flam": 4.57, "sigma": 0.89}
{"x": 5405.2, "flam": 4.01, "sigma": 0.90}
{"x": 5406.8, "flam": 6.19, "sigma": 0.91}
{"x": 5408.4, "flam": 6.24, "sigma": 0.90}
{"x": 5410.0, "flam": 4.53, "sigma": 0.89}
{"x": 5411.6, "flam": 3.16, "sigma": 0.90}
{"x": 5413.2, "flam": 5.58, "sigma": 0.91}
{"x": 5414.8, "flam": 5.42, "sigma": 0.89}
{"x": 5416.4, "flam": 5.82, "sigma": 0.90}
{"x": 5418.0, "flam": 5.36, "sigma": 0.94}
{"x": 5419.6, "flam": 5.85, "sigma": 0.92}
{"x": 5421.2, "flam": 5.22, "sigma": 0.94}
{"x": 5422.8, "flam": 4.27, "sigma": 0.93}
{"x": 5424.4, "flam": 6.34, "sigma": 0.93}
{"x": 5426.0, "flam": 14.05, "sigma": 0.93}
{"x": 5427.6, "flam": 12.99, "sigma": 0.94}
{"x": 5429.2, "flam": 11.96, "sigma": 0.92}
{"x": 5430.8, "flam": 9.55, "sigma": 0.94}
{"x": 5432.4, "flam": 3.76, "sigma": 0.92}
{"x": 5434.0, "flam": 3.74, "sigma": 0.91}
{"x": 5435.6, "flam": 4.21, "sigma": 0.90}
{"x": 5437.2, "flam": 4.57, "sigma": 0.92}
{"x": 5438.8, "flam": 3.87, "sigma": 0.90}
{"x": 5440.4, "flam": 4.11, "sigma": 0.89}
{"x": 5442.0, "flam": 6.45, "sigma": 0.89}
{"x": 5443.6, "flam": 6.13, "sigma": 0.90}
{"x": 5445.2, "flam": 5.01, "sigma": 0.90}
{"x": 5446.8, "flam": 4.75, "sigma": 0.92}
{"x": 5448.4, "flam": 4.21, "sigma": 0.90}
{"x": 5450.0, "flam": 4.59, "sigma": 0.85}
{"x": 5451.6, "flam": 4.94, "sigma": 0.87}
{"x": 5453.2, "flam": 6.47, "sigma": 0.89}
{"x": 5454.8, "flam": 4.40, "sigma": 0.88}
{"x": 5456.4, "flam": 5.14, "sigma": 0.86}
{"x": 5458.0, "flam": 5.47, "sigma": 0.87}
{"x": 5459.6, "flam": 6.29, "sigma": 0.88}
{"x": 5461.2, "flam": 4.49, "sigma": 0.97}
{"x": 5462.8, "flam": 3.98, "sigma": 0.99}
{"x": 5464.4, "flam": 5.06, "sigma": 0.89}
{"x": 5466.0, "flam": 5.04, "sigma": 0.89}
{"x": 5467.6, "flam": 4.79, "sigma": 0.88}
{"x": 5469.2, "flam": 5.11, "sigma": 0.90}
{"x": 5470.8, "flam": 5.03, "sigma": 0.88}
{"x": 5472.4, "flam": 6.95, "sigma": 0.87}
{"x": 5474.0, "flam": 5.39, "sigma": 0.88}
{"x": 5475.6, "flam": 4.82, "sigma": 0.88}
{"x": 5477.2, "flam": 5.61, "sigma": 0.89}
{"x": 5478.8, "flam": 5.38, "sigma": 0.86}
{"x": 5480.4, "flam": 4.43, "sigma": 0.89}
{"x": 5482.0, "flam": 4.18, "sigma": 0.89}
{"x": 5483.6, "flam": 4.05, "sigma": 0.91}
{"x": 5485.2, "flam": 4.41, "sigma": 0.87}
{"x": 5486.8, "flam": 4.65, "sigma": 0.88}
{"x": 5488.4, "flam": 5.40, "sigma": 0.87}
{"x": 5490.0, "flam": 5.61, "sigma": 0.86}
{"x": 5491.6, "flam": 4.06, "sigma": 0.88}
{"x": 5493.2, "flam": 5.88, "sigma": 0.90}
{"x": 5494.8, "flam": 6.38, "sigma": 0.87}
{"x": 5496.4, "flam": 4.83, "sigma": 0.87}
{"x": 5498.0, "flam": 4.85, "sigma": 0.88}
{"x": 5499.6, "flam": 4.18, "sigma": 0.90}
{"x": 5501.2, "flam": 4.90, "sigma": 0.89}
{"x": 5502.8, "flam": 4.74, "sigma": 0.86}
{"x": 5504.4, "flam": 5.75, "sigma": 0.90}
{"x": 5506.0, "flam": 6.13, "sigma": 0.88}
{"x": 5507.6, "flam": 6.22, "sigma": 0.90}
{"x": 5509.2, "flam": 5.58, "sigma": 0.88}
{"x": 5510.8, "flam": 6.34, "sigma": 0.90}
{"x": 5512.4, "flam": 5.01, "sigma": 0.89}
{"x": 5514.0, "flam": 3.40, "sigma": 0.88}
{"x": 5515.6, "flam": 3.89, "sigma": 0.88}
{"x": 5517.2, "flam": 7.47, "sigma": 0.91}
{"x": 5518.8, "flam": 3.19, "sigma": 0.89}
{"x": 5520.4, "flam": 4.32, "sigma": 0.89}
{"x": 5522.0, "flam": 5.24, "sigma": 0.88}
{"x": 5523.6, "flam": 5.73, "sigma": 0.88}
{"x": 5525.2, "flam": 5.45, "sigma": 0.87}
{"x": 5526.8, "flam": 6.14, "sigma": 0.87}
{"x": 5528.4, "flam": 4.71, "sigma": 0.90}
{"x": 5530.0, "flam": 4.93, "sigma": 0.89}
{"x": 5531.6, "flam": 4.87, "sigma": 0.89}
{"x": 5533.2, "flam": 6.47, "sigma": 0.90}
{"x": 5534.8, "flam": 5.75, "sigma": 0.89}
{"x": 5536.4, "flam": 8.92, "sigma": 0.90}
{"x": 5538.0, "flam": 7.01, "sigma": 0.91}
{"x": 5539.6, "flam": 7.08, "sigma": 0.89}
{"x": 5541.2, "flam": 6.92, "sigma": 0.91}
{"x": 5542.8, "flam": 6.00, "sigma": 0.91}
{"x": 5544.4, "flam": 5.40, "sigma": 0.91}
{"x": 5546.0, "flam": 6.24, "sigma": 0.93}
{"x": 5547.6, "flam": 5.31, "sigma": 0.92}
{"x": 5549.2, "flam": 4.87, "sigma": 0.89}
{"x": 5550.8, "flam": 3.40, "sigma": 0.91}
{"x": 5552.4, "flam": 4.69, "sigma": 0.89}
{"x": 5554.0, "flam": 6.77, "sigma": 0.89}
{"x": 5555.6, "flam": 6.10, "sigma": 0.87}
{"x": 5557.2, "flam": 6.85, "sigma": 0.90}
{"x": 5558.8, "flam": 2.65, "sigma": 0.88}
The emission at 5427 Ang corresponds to H-beta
